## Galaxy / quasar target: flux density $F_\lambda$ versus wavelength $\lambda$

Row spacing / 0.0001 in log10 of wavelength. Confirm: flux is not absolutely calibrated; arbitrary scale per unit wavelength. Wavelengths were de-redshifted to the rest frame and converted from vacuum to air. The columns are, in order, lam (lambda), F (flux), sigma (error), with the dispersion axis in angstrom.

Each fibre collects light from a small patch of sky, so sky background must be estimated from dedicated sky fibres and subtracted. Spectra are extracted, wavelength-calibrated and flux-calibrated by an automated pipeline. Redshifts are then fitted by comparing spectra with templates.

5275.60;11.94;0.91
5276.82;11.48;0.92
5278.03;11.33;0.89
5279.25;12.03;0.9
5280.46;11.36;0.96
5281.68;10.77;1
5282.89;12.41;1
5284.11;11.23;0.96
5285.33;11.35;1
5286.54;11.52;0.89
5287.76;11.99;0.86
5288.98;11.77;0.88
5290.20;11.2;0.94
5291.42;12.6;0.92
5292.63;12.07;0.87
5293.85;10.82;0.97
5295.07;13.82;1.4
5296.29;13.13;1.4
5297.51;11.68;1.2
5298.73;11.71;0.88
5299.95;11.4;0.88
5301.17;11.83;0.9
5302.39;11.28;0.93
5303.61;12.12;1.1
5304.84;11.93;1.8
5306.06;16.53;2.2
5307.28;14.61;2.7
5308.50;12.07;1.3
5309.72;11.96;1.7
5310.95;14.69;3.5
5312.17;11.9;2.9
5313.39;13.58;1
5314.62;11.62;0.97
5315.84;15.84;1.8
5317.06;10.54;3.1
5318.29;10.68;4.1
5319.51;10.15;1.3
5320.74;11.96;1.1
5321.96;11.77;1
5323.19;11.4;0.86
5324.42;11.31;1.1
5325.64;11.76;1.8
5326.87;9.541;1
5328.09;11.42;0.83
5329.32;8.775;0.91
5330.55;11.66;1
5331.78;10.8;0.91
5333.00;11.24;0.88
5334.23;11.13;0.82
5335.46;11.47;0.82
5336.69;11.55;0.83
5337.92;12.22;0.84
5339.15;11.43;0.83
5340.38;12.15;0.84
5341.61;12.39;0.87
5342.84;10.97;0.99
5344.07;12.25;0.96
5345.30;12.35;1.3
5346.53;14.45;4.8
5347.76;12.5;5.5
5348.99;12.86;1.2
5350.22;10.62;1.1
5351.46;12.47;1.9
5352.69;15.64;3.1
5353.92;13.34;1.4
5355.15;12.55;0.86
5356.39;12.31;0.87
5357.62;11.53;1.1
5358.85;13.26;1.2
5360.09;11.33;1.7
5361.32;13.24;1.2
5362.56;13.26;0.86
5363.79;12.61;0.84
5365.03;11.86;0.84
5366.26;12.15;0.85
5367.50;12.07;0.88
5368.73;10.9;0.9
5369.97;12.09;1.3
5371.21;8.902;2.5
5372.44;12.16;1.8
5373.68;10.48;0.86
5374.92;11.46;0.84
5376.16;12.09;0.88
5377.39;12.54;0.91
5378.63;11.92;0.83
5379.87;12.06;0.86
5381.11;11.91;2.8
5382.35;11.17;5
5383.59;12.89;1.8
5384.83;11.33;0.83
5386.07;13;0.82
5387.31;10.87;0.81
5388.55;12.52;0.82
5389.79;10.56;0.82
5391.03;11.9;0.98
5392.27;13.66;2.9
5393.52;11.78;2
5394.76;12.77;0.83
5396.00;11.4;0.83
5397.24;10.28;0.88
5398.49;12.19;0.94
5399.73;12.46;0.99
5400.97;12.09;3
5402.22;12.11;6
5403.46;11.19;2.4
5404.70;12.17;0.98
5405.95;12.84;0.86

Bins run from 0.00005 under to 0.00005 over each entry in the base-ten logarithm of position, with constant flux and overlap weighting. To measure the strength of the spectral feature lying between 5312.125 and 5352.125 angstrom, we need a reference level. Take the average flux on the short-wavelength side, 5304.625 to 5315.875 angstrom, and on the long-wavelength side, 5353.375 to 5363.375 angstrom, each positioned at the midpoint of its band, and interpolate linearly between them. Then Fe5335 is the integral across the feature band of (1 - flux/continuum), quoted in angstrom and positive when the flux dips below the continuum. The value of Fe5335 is 4.0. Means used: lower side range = 13.4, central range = 11.7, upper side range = 12.6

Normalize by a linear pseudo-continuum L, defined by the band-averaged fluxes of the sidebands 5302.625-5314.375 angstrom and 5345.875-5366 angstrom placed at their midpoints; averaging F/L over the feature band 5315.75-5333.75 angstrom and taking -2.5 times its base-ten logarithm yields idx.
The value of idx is 0.17 mag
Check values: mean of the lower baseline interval 13.1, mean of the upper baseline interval 12.7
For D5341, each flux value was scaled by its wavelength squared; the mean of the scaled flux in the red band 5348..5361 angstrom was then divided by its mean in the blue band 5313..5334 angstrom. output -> 1.1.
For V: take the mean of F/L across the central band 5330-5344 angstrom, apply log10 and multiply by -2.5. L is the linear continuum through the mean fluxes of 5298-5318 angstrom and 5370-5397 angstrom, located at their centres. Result 0.07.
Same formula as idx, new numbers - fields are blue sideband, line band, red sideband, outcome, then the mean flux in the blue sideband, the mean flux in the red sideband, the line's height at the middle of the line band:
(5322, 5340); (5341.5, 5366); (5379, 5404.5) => -0.104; 11.2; 11.9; 11.4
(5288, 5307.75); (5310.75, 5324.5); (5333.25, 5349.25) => 0.016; 12.4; 12.1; 12.3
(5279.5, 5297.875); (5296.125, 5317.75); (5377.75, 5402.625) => -0.071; 11.9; 11.9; 11.9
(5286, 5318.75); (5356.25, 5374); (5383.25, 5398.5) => 0.015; 12.4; 11.9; 12.1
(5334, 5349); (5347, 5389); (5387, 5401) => -0.010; 12.1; 11.9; 12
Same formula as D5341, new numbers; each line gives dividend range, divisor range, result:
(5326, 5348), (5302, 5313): 0.90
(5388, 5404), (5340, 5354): 0.96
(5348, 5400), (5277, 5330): 1.04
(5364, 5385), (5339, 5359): 0.94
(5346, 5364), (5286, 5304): 1.10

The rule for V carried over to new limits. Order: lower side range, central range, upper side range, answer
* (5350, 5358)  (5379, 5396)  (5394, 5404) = 0.00 mag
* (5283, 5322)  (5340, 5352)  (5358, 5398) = -0.02 mag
